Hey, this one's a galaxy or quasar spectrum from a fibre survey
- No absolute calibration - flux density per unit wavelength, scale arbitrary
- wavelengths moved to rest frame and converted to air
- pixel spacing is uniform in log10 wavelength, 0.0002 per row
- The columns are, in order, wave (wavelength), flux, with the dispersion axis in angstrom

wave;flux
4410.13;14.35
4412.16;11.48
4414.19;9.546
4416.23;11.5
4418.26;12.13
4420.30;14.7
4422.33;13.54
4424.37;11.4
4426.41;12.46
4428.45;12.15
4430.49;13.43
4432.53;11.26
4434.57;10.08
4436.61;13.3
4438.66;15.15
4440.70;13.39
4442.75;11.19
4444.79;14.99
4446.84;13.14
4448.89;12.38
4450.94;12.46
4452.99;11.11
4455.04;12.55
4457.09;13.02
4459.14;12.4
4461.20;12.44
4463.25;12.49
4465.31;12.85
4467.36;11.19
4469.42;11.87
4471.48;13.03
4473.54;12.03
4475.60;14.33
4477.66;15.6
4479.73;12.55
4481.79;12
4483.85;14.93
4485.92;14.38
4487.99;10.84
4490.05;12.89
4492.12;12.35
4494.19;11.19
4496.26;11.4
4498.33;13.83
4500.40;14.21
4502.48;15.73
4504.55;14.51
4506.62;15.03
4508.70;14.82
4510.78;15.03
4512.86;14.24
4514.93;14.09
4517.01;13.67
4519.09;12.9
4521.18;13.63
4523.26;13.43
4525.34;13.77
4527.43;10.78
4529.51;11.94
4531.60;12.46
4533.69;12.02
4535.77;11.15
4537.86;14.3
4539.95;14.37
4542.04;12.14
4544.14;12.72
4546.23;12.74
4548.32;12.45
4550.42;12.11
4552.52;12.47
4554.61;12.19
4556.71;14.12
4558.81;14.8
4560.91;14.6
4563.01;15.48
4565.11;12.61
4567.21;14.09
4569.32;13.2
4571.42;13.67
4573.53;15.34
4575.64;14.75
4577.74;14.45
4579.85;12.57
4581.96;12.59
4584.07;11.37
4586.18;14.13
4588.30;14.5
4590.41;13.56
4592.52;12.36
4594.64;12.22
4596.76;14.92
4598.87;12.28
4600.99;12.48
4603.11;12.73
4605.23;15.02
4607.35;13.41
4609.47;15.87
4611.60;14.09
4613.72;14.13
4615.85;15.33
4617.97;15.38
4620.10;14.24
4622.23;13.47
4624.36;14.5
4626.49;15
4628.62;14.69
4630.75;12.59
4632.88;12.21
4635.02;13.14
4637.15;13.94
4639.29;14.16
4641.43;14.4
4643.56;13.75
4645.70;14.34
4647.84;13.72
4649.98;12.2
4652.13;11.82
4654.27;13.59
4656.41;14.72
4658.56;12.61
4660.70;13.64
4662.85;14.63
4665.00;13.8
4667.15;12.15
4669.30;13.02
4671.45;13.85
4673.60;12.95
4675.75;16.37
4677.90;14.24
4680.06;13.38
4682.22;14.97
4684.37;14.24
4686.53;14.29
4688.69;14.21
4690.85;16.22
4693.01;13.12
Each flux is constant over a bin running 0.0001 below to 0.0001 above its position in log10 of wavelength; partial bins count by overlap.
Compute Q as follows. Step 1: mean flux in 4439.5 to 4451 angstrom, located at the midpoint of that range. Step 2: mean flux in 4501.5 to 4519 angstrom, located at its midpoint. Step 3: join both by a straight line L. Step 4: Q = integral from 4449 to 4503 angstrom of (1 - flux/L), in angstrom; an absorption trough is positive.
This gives 3.7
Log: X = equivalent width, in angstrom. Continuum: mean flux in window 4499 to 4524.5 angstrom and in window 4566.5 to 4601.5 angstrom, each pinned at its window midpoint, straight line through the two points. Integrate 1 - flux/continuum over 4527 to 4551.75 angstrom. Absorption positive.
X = 2.62 angstrom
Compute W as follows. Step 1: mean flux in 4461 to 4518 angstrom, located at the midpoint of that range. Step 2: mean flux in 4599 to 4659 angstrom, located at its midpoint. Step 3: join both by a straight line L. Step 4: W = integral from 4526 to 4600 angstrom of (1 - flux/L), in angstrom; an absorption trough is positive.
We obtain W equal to 2.3 angstrom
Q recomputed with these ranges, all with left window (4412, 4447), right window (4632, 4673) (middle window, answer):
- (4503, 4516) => -1.84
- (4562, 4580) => -1.35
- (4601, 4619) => -1.49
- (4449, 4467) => 0.36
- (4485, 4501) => 0.24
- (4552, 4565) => -0.85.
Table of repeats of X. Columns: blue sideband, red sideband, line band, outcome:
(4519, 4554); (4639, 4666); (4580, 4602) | 0.15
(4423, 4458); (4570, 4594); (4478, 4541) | -1.29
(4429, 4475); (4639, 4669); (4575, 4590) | -0.32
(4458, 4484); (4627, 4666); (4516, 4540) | 0.49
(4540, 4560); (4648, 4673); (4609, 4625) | -1.74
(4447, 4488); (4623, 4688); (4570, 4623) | -1.32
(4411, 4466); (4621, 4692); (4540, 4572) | -0.27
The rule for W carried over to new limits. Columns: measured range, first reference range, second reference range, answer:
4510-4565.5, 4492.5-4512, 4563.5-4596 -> 2.1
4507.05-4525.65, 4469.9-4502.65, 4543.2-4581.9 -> -1.0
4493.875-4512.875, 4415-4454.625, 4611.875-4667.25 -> -1.6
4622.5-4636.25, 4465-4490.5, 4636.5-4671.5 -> -0.2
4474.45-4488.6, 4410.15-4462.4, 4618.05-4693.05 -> -0.9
